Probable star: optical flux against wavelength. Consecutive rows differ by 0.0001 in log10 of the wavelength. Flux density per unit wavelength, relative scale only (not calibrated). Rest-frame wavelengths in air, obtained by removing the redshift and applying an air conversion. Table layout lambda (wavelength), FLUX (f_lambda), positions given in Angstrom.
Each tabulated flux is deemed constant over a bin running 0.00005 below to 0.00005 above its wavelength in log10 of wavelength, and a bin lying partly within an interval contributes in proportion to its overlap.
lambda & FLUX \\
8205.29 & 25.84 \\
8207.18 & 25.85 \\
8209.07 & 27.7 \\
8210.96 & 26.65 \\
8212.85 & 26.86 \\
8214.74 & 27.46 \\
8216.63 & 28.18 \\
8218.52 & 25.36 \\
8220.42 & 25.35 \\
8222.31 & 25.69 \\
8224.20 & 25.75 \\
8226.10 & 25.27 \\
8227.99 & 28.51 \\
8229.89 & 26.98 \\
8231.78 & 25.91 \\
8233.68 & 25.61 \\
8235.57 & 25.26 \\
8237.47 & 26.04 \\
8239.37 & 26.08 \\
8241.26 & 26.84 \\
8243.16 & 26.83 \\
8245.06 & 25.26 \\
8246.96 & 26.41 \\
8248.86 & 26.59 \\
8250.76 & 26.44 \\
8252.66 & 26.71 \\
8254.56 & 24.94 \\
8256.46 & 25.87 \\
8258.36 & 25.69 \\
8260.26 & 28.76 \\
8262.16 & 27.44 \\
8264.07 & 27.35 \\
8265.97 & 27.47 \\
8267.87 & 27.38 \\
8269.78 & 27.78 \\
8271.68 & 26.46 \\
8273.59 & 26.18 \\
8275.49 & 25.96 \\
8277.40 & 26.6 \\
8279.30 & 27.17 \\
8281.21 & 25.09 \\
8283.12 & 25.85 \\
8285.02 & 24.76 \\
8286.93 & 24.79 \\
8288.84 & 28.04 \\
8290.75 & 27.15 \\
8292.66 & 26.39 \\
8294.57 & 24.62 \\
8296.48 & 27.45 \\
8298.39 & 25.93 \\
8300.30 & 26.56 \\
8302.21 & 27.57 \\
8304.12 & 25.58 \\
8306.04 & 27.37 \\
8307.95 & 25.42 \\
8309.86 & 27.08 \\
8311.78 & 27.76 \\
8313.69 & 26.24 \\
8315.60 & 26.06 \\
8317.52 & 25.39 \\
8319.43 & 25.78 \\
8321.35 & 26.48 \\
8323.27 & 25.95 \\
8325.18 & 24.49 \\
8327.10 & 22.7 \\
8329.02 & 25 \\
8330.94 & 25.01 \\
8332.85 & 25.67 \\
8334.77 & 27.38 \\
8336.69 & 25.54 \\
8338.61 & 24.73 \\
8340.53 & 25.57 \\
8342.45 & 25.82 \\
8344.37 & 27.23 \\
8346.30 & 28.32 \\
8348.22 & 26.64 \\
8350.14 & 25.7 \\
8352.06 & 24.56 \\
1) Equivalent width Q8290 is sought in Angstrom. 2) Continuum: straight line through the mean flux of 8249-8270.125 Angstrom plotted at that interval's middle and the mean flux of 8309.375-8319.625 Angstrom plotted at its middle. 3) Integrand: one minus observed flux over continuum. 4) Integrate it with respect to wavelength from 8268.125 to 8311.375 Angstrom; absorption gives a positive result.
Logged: 0.4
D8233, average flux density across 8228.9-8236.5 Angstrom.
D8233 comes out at 26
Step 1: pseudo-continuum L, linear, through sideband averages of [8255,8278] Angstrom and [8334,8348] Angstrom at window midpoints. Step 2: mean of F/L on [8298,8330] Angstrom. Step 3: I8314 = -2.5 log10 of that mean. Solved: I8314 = 0.024 mag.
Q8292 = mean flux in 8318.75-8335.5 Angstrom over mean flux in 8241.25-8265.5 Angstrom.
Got 1.0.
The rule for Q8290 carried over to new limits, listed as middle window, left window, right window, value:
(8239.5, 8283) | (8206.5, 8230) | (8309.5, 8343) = -0.6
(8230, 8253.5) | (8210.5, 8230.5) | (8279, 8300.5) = 0.2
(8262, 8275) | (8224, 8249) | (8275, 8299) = -0.5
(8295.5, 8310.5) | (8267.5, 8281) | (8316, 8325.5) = -0.3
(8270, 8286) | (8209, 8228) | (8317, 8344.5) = -0.1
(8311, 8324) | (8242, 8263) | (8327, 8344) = -0.3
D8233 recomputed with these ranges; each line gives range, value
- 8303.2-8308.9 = 26.1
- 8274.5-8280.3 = 26.6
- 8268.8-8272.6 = 27.1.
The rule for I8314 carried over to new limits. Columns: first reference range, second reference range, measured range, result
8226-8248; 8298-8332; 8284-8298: -0.01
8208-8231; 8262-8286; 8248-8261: 0.01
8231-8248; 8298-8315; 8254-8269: -0.03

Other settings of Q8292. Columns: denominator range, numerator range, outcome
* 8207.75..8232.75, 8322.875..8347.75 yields 0.97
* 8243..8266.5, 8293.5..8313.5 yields 1.00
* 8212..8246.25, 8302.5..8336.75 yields 0.98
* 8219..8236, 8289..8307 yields 1.02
